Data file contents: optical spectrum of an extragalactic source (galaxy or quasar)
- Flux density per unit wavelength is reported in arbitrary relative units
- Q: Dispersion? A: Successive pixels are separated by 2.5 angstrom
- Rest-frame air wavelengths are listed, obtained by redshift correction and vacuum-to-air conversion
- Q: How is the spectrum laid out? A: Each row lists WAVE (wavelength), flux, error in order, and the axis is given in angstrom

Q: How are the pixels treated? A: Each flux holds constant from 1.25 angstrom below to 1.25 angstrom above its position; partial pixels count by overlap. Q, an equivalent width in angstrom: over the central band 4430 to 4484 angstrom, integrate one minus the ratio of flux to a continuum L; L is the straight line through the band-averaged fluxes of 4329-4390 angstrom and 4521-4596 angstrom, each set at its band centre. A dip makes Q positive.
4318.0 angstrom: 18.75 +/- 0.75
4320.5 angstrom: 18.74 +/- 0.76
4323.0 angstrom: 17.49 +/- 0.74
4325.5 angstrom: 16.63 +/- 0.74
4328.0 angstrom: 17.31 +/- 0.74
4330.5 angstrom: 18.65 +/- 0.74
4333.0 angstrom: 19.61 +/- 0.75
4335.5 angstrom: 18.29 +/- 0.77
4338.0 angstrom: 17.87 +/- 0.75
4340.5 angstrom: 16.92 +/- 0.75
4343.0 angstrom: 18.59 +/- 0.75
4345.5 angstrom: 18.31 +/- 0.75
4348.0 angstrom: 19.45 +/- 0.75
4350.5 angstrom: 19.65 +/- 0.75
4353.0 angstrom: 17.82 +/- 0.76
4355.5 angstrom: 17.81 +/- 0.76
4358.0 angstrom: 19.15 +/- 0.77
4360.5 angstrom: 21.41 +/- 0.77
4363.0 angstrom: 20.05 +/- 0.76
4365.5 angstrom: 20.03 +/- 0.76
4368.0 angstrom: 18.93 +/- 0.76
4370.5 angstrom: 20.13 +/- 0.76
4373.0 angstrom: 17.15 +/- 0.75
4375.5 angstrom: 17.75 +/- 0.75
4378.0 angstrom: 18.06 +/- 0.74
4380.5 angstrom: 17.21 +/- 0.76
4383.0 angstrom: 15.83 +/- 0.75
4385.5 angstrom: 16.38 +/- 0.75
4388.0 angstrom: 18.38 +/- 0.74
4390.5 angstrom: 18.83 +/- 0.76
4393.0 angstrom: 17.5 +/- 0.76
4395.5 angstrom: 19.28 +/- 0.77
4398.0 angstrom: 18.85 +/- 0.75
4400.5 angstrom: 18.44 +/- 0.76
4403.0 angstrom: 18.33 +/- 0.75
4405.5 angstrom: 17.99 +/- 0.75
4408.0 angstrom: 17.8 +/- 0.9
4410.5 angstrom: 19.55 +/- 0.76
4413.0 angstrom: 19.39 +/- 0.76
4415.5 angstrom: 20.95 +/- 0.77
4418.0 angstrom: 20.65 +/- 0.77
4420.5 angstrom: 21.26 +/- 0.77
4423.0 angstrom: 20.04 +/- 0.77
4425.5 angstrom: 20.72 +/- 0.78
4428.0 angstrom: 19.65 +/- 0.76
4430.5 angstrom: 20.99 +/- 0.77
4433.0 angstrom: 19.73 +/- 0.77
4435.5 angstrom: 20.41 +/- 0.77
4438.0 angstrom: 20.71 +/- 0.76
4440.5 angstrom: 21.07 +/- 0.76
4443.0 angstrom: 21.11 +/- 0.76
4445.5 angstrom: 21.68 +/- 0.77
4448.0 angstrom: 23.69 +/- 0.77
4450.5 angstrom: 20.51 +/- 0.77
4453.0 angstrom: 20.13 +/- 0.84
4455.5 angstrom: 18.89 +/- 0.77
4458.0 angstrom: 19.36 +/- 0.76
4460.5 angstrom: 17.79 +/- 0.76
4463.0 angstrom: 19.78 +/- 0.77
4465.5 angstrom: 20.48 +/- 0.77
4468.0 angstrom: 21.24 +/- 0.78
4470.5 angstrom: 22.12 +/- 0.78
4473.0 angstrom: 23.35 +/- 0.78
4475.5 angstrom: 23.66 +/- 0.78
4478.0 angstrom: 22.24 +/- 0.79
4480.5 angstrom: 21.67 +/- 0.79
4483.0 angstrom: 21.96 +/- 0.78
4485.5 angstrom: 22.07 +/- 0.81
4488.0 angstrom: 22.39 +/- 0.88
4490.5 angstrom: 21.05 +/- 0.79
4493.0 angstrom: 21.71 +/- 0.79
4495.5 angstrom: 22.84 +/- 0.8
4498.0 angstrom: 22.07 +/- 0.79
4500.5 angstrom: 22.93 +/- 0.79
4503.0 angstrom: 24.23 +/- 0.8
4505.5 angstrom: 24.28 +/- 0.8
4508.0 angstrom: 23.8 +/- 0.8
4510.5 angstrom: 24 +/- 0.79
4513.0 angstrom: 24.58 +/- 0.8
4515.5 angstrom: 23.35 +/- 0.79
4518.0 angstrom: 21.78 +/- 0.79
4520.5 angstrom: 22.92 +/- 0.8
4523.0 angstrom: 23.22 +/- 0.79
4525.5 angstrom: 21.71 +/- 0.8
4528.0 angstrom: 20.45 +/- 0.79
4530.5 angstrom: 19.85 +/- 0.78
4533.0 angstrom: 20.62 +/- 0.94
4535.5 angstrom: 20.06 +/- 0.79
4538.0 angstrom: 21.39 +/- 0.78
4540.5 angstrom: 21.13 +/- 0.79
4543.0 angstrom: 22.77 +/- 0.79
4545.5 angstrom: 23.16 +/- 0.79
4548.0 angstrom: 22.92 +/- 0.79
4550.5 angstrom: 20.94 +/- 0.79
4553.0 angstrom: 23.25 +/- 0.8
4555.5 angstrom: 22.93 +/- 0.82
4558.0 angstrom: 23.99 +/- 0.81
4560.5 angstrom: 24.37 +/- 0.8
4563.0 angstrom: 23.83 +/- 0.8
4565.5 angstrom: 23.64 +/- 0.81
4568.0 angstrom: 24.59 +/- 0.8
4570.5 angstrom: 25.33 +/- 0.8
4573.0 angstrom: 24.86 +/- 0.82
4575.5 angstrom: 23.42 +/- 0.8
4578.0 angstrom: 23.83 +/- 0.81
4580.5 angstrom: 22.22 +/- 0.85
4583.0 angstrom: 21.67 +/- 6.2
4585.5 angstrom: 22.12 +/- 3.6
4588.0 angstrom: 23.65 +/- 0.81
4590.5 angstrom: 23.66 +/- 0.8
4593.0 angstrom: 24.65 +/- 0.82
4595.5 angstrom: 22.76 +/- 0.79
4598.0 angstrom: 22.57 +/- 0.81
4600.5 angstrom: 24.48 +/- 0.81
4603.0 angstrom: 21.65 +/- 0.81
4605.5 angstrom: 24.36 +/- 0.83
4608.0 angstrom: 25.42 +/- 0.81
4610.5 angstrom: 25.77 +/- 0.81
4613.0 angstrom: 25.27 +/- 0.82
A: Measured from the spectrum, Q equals -1.2 angstrom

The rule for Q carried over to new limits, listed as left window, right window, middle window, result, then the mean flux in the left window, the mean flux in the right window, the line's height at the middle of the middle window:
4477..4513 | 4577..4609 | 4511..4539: 1.3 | 22.7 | 23.3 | 22.9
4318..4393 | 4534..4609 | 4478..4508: -1.5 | 18.4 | 23.2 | 21.4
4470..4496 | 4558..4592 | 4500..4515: -0.9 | 22.3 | 23.7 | 22.6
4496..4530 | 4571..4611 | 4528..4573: 1.2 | 23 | 23.6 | 23.2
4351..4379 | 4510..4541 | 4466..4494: -1.4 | 19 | 21.9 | 21.1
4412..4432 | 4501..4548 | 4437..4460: 0.3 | 20.5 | 22.4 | 21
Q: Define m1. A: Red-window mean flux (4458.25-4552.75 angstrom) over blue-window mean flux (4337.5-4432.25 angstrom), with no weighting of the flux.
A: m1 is 1.17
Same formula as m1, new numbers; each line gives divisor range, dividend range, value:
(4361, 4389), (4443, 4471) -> 1.12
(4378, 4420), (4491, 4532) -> 1.23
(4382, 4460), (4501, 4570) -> 1.16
